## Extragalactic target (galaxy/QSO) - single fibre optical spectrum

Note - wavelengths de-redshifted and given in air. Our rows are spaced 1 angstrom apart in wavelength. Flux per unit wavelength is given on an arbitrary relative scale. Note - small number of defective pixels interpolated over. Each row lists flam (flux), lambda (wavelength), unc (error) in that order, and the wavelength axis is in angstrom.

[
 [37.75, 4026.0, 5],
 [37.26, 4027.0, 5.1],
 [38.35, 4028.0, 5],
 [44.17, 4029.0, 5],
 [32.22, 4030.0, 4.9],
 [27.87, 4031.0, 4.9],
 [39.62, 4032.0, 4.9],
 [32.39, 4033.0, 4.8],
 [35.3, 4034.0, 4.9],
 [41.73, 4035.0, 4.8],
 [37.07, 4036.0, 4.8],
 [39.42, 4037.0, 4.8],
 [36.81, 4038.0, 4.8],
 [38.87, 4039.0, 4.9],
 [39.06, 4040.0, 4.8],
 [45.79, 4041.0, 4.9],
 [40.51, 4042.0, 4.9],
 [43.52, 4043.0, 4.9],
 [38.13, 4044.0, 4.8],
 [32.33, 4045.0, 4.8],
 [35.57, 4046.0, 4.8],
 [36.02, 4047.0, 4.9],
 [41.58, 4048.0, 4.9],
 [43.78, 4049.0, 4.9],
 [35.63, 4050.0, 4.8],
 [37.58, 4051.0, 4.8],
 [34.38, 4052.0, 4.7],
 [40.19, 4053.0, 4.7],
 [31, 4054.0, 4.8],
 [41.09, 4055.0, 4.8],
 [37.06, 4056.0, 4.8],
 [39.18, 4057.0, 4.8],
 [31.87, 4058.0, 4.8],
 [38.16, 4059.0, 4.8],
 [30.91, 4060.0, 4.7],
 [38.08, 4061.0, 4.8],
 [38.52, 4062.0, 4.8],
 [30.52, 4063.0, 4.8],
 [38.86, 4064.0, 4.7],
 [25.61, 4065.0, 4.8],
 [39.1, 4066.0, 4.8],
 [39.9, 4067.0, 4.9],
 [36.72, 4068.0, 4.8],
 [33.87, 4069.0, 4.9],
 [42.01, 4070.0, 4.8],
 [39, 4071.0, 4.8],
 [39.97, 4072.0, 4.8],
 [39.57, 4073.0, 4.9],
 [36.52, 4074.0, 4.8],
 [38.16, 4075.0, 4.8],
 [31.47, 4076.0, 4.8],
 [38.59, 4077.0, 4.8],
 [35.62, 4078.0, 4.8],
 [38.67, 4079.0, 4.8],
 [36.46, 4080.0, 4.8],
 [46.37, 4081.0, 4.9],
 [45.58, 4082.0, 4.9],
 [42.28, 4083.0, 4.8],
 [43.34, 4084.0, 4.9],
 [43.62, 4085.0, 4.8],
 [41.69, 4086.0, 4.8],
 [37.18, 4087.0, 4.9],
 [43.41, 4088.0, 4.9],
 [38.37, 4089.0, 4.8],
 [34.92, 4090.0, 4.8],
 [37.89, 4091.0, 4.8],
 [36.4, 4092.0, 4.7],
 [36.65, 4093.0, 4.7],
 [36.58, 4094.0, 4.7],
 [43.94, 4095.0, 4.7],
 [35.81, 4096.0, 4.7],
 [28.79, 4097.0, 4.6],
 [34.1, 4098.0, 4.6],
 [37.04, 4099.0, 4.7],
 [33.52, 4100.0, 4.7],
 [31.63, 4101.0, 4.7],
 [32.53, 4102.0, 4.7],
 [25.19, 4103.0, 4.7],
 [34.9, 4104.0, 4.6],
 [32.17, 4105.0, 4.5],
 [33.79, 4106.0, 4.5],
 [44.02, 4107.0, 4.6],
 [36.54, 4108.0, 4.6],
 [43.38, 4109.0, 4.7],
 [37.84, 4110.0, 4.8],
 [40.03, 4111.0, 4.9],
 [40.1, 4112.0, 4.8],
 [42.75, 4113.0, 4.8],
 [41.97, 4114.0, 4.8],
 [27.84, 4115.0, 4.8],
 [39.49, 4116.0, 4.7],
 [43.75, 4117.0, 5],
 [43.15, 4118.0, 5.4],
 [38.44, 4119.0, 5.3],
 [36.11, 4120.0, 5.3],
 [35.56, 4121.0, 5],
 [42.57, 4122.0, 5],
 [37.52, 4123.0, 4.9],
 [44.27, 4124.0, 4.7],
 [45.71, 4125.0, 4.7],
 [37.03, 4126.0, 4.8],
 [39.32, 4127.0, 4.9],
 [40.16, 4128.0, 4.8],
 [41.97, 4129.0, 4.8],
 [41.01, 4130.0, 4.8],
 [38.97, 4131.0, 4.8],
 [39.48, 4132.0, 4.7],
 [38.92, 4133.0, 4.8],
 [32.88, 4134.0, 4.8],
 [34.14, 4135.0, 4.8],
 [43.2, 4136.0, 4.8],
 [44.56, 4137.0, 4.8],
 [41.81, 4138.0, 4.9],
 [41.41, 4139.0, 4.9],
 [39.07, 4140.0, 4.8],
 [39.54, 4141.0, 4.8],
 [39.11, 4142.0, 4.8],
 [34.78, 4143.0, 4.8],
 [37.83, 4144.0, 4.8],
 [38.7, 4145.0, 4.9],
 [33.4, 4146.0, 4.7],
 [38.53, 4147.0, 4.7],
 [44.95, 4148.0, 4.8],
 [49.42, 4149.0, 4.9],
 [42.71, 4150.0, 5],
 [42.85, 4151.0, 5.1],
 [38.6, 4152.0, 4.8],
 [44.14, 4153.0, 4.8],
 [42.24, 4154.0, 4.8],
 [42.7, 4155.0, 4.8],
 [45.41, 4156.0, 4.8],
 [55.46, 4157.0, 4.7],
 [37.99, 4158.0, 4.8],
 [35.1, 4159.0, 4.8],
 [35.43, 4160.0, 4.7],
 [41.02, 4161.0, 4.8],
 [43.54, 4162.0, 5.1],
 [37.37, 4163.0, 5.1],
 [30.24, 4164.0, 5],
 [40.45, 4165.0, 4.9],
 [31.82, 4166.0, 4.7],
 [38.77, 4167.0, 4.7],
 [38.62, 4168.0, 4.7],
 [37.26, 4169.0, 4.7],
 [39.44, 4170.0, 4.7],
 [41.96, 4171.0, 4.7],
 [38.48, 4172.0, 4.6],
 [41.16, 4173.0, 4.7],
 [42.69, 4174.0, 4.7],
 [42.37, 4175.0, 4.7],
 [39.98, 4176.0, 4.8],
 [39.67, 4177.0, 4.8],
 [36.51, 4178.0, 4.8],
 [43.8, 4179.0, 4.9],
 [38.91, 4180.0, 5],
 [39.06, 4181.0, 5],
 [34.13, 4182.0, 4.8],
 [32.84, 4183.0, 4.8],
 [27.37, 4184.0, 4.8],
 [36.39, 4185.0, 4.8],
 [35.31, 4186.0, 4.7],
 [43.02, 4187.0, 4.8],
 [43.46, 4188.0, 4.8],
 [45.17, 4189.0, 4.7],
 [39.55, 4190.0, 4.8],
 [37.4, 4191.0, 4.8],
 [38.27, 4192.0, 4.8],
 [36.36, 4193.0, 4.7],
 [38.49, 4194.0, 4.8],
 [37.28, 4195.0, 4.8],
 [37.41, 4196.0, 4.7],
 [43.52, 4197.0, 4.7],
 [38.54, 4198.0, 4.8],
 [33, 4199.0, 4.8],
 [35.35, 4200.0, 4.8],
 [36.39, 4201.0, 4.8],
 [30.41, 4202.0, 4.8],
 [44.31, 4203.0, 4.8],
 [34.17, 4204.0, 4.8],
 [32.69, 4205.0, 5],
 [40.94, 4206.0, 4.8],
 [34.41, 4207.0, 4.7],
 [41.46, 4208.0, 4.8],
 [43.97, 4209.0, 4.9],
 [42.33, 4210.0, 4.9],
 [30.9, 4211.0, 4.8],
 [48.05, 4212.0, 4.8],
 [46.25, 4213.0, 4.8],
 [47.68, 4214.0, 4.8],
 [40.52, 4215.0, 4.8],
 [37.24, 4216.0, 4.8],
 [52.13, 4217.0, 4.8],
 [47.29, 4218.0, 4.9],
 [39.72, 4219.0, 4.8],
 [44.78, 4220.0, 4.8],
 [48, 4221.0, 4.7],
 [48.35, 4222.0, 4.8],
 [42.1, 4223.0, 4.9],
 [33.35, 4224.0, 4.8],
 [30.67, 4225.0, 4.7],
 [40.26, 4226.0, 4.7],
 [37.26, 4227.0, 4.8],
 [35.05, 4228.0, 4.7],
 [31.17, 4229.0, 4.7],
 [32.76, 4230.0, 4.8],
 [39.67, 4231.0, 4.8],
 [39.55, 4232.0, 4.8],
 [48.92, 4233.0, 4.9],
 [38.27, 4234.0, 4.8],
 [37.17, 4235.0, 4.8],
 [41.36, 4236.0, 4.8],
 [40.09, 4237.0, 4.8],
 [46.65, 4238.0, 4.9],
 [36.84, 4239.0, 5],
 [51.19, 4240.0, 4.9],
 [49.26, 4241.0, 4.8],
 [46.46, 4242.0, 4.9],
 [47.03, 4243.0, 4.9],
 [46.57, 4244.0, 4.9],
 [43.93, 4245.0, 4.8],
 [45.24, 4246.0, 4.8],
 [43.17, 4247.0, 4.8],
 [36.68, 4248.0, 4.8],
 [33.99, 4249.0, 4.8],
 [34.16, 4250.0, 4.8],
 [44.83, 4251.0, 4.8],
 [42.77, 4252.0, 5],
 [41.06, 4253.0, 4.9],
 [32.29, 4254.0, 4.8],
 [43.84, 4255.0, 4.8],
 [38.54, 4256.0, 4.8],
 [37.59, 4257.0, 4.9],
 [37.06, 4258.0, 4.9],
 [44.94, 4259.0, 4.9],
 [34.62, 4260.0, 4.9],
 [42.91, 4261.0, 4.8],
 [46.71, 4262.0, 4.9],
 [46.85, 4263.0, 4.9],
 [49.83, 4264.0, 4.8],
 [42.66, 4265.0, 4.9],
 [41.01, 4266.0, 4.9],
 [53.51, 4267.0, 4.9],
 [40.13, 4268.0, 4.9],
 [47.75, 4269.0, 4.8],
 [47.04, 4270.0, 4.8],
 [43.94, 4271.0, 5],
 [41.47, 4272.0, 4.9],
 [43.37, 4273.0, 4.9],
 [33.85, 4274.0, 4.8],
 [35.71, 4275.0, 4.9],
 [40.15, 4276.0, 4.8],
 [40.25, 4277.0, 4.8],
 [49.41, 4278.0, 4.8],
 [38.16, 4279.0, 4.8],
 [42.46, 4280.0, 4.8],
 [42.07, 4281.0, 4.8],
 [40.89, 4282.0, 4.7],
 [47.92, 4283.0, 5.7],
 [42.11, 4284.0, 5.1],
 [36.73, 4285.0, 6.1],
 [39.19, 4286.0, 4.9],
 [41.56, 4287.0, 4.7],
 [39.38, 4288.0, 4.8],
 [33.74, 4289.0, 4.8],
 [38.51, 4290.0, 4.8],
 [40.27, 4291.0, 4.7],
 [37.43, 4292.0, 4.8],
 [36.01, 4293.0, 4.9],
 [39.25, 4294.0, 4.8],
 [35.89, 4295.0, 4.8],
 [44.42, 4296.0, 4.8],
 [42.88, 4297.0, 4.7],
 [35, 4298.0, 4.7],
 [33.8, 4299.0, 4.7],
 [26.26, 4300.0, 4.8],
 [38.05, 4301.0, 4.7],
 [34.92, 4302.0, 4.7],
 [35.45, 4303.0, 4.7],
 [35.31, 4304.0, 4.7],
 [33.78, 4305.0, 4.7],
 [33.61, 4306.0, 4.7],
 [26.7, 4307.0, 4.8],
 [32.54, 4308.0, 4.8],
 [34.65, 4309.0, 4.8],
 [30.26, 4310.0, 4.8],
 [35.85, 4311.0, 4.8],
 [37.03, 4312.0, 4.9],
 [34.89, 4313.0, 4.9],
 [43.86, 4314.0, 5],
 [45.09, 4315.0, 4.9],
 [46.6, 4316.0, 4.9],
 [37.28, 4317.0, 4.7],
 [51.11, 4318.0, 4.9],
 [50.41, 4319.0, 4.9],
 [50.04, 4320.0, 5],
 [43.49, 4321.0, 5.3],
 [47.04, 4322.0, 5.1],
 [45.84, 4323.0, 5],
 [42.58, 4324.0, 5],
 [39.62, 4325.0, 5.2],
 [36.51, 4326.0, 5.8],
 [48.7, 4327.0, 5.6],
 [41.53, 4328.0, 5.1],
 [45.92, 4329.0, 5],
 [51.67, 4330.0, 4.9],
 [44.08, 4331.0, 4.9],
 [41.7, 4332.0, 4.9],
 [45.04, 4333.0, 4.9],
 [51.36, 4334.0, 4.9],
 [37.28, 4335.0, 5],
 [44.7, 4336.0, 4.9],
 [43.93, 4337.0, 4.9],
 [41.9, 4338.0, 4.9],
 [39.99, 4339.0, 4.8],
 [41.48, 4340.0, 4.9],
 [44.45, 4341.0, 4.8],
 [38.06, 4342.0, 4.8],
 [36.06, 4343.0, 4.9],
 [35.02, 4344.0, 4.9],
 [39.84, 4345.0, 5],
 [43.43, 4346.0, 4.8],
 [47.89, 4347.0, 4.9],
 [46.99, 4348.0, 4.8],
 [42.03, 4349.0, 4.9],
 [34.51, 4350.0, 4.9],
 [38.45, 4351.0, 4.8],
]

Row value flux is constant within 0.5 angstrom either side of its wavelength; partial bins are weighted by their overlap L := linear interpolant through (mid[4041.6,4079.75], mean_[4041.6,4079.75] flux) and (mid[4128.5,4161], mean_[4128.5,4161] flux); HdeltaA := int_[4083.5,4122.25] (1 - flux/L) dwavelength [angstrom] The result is 1.21 angstrom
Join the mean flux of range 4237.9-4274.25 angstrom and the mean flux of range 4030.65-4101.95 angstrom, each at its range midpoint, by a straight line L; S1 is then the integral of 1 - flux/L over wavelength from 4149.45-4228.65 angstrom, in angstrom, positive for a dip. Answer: 2.5 angstrom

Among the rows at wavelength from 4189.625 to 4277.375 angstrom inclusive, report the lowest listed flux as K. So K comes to 30.41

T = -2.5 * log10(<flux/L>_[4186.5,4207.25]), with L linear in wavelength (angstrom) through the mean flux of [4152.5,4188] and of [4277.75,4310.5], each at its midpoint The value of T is 0.02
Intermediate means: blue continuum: 39.2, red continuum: 37.4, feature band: 38.1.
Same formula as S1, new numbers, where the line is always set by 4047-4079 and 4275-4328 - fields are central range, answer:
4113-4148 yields -1.54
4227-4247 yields -1.58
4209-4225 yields -1.78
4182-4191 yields 0.14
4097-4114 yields 0.56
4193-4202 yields 0.31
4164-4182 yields -0.45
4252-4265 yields -0.80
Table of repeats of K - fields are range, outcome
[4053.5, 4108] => 25.19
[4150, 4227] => 27.37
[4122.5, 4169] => 30.24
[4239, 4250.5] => 33.99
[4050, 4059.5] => 31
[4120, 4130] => 35.56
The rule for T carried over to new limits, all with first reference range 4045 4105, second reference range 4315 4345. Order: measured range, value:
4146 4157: -0.11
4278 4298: 0.06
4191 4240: 0.03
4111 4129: -0.04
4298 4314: 0.26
